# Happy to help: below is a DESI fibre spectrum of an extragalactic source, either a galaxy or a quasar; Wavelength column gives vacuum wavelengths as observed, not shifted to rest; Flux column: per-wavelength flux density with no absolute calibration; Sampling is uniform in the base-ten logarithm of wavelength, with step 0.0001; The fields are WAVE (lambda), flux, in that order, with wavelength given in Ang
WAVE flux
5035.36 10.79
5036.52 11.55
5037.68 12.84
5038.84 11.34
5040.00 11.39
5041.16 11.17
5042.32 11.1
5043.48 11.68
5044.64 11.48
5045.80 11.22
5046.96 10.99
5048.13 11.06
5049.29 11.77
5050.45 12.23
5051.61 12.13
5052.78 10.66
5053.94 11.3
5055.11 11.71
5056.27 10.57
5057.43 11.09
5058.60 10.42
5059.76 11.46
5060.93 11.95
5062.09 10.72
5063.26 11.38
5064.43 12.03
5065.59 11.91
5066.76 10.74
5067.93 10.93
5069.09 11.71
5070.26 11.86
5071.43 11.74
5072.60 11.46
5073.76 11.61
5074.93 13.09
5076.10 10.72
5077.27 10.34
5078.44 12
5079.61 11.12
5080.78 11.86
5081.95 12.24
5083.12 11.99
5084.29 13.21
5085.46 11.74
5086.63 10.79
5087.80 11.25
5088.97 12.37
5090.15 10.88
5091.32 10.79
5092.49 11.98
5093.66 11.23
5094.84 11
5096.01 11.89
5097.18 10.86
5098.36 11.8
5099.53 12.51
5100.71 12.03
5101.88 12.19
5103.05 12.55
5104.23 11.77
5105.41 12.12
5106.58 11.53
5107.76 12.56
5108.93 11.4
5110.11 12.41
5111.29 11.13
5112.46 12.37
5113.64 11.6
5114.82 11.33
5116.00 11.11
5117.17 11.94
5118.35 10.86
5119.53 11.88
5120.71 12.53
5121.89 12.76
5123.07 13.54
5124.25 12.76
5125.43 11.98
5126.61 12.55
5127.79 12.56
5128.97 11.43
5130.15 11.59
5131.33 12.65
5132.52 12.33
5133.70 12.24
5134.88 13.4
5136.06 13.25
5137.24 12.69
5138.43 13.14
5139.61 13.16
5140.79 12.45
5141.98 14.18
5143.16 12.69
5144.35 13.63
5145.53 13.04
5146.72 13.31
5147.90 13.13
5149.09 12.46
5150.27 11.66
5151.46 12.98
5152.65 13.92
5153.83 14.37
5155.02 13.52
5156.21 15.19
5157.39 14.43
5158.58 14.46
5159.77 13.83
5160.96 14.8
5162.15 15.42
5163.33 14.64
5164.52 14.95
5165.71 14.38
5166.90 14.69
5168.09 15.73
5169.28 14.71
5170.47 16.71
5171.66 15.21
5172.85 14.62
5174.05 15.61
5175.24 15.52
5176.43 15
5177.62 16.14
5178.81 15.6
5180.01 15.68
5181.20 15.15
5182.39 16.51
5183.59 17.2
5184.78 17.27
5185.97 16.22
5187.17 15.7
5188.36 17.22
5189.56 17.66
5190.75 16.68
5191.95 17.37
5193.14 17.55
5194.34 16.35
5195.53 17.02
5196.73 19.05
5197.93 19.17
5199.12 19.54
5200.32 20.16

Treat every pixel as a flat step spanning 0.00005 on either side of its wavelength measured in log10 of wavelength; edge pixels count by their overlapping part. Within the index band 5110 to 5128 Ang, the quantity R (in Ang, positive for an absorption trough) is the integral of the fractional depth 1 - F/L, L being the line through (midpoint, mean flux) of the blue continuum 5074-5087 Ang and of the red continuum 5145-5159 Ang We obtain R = 0.9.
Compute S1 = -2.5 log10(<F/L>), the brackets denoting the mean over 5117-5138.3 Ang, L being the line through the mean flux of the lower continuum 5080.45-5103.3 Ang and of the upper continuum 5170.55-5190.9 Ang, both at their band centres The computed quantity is 0.09 mag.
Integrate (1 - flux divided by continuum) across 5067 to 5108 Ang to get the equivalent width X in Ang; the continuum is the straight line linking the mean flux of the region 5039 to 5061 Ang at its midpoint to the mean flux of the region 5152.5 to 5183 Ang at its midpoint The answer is 2.7 Ang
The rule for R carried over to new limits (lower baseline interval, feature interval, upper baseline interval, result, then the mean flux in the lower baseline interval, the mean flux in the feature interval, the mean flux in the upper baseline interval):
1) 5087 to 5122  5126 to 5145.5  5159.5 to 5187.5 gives 1.0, 11.7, 12.8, 15.5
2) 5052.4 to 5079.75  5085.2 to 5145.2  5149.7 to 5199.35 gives 5.4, 11.4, 12.1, 15.7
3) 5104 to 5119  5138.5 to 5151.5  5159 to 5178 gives 0.7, 11.7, 13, 15.1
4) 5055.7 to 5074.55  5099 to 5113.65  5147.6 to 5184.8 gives 0.9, 11.4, 12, 14.8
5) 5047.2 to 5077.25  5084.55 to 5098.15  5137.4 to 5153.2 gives 0.7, 11.4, 11.4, 13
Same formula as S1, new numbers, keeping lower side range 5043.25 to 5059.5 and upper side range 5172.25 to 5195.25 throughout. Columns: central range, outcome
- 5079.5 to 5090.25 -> 0.07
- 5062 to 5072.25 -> 0.04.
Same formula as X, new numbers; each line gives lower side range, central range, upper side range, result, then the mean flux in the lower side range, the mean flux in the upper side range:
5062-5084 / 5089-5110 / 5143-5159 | 0.8 Ang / 11.6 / 13.5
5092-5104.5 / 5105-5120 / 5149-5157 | 0.7 Ang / 11.8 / 13.5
